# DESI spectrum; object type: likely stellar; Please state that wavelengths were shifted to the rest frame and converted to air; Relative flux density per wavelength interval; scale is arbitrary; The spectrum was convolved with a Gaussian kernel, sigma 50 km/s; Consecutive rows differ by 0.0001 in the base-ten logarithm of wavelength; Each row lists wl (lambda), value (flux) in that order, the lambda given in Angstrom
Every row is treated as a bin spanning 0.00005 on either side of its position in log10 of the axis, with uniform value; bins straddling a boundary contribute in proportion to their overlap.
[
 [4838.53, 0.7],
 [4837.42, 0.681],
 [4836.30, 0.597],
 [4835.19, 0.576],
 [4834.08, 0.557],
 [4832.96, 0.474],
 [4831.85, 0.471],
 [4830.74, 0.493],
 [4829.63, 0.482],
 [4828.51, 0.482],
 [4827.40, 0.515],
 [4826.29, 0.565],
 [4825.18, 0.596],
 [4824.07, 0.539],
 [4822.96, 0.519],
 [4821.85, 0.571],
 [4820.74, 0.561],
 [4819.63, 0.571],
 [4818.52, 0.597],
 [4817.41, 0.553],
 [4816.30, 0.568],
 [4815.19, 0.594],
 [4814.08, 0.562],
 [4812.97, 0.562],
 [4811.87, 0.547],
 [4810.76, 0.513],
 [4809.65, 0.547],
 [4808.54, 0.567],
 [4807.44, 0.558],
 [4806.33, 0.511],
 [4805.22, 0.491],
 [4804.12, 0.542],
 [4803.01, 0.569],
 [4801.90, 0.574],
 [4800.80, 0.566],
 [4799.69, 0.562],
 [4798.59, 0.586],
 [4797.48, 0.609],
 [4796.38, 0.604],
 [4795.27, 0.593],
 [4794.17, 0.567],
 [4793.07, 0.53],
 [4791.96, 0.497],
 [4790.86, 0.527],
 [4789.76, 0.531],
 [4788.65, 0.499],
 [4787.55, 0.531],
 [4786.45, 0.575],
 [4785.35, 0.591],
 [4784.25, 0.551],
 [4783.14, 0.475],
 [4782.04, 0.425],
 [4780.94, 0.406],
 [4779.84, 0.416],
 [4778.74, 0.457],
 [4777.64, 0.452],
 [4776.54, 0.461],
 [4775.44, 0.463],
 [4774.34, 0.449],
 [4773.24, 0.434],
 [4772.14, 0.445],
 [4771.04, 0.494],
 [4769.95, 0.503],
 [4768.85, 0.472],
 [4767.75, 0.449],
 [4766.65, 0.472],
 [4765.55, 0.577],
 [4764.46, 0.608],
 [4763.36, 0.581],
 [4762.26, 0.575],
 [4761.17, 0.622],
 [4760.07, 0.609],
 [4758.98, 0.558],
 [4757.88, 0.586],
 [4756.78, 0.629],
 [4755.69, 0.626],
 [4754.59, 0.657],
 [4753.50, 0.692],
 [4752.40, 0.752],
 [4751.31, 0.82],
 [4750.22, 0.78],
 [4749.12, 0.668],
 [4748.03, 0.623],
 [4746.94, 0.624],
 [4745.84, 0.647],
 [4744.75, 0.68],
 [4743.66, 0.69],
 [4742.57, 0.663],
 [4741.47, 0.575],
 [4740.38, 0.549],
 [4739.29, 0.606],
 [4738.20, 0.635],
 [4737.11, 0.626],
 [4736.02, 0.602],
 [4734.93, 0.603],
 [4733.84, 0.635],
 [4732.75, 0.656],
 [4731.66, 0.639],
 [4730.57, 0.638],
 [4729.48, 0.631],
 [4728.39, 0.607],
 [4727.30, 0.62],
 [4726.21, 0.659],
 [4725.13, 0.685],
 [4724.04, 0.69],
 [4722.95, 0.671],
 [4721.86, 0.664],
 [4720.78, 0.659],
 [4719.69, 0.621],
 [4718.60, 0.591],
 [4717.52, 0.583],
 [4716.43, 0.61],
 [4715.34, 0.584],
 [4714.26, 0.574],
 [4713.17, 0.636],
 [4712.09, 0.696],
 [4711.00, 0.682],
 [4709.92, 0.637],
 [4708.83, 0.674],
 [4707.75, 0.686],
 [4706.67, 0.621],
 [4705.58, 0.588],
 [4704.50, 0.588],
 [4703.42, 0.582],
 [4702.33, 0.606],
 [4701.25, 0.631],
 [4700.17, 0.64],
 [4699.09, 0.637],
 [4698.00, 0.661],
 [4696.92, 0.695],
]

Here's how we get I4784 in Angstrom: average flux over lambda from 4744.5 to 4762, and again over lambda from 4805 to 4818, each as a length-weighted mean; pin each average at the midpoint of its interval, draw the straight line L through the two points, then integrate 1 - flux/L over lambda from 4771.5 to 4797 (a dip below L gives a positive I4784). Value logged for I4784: 4.2 Angstrom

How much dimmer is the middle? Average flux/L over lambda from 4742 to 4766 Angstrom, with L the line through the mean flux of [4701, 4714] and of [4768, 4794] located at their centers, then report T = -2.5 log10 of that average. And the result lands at -0.20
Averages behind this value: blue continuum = 0.634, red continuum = 0.487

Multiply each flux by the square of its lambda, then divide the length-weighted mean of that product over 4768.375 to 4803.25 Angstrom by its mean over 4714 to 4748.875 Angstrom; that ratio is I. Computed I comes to 0.8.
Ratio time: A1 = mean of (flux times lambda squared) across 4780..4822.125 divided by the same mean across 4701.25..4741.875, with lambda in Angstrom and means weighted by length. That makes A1 0.9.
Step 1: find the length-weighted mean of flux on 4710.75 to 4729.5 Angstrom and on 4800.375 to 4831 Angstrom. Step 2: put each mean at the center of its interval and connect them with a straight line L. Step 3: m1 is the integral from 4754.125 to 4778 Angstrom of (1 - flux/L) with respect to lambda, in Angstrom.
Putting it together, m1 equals 2.46 Angstrom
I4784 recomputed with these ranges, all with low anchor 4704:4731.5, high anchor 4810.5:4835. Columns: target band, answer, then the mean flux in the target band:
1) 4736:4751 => -0.8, 0.645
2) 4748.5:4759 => -1.4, 0.682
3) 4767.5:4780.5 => 2.8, 0.458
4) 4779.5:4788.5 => 1.2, 0.498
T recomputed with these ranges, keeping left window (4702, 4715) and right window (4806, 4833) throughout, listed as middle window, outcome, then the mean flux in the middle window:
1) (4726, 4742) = -0.01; 0.618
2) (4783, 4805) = 0.02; 0.554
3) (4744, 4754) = -0.17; 0.698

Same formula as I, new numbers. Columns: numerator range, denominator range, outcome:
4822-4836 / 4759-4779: 1.06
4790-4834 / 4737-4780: 0.96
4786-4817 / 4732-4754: 0.86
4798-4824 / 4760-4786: 1.13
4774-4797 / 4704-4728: 0.82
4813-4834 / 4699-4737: 0.89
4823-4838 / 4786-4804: 0.98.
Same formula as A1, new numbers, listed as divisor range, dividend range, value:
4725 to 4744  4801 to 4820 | 0.91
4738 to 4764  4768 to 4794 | 0.77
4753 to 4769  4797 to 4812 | 0.97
